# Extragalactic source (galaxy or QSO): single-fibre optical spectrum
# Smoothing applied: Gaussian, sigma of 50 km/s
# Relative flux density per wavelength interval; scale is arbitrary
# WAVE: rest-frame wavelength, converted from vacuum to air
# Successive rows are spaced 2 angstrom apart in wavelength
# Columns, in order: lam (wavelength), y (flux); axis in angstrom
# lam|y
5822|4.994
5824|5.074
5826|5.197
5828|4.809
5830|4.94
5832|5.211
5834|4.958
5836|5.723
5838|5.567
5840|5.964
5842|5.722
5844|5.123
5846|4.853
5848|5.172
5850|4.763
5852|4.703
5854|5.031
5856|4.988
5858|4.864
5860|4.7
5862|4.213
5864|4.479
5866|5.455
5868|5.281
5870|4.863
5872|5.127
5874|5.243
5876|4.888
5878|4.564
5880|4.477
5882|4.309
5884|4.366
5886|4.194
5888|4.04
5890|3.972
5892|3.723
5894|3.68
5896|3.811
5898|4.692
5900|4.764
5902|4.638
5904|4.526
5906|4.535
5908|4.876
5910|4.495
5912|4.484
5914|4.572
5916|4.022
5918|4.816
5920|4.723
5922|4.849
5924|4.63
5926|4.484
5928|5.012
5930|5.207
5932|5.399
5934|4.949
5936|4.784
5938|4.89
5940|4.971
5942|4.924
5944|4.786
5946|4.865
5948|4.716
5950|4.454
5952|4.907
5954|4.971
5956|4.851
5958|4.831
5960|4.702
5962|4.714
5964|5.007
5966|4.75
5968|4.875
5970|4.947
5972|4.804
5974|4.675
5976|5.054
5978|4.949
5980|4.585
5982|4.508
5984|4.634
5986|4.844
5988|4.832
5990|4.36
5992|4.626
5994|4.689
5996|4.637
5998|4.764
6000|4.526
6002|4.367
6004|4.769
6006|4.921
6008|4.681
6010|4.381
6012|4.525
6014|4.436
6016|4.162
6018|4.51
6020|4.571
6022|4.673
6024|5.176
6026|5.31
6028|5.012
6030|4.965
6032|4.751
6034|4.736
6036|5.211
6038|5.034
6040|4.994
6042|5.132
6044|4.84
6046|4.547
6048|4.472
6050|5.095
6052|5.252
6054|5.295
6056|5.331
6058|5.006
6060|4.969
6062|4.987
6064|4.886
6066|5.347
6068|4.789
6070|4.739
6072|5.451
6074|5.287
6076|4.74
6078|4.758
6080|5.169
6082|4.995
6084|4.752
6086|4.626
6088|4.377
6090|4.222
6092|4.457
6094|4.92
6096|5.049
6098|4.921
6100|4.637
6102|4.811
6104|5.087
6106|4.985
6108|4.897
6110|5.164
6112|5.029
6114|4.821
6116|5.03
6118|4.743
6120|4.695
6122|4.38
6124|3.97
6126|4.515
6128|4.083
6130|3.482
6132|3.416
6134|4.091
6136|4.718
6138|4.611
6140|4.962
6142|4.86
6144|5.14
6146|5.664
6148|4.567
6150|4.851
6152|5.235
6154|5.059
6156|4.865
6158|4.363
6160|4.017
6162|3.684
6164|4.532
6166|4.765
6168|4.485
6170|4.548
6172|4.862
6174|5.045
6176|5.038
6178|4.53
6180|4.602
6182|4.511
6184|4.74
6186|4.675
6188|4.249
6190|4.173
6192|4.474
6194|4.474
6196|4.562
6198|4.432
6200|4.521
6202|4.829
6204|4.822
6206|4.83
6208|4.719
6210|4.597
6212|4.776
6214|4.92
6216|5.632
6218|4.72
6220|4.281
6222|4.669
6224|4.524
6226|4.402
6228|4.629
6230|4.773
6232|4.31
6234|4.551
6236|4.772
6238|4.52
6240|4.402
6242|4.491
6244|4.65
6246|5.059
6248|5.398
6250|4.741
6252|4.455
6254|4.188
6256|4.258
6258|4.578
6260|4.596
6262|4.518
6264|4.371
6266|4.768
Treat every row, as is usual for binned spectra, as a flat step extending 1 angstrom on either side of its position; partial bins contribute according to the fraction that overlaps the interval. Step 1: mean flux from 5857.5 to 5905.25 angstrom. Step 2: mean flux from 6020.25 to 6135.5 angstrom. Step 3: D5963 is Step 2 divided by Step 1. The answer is 1.1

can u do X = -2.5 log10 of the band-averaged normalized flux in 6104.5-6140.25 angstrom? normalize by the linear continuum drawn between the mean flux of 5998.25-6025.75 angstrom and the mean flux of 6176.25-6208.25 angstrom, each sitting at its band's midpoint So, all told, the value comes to 0.015 mag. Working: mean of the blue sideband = 4.62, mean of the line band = 4.53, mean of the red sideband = 4.58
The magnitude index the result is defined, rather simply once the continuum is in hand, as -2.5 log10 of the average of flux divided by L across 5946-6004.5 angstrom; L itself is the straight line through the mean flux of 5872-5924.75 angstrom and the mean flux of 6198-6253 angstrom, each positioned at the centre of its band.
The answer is -0.05 mag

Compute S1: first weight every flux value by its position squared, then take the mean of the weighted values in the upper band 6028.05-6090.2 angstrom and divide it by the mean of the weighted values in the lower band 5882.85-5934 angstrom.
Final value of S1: 1.15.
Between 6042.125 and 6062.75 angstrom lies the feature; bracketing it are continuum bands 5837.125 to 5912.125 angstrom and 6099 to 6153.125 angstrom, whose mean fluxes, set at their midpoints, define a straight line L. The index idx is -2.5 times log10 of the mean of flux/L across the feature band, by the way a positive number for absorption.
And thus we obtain -0.07 mag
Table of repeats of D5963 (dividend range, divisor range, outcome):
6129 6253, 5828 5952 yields 0.97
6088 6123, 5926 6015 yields 1.01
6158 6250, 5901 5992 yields 0.97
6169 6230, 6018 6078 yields 0.94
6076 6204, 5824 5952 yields 0.97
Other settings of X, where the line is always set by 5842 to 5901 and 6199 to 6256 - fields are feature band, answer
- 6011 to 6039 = -0.030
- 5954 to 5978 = -0.043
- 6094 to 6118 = -0.061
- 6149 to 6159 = -0.046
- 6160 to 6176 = 0.028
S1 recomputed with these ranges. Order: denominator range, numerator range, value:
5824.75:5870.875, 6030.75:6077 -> 1.06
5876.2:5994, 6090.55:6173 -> 1.07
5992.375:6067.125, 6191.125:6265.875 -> 1.02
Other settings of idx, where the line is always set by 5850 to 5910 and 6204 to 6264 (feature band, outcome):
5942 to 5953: -0.04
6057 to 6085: -0.08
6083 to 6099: -0.01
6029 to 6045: -0.08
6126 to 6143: 0.08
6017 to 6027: -0.05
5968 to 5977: -0.06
